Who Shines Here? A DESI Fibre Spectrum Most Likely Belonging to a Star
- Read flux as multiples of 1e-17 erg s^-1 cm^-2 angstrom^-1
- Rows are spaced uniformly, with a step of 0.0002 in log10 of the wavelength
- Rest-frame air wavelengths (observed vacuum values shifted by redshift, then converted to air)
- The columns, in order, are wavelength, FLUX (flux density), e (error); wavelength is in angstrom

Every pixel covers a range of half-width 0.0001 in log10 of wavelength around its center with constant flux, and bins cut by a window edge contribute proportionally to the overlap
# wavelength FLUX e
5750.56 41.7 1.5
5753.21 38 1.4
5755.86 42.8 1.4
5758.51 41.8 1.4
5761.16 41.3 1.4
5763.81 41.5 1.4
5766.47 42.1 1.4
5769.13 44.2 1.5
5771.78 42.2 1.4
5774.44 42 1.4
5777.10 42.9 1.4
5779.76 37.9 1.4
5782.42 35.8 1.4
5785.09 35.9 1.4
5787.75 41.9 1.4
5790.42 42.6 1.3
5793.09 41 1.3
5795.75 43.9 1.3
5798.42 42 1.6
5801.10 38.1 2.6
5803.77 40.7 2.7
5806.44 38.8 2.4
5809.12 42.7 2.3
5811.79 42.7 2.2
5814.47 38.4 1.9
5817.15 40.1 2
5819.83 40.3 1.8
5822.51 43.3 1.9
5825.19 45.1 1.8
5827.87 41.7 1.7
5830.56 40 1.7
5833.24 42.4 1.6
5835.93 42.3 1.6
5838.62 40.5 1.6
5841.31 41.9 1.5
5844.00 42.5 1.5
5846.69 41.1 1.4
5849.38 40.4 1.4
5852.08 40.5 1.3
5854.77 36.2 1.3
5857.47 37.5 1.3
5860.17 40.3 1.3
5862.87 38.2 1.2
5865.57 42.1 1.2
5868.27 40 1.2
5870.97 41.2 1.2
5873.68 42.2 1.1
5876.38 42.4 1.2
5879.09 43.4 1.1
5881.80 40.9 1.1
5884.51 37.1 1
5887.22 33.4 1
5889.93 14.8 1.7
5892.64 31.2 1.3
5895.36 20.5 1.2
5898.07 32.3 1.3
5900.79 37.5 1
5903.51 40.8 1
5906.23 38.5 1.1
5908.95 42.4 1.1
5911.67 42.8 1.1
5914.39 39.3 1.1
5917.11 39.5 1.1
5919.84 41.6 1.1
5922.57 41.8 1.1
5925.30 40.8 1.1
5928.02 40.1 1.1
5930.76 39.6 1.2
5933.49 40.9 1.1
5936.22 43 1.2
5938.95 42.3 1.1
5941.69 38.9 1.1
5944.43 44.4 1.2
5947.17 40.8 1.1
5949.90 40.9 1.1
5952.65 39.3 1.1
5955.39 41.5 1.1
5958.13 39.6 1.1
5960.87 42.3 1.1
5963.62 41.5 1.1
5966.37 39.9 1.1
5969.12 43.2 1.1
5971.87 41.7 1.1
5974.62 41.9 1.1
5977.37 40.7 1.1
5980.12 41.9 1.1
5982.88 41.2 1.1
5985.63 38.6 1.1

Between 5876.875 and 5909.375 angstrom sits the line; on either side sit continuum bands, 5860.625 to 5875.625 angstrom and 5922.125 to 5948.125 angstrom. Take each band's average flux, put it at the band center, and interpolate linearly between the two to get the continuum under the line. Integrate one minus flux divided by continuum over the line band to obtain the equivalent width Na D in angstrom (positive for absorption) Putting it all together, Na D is 5.2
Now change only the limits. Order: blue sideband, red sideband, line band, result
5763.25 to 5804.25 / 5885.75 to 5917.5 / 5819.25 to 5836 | -1.7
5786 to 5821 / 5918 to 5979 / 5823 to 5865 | 0.2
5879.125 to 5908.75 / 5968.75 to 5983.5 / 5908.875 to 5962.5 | -4.9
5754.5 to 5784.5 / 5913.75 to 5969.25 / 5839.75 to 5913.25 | 5.7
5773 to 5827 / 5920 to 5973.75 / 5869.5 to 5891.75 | 2.3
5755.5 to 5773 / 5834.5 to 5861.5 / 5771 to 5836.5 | 0.6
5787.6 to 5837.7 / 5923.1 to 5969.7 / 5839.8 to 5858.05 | 0.5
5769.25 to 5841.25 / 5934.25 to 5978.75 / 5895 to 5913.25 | 1.7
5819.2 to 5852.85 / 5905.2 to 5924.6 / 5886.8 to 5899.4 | 4.7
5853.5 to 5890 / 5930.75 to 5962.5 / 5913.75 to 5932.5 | 0.0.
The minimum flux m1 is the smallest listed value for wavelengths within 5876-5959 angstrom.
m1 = 14.8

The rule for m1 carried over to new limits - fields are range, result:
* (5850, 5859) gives 36.2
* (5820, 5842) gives 40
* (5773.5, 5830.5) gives 35.8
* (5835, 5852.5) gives 40.4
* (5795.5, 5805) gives 38.1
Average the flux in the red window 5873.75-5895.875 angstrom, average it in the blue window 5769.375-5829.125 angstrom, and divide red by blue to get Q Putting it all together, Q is 0.83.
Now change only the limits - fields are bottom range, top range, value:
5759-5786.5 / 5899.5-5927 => 1.00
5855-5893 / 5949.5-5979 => 1.09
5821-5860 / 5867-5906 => 0.87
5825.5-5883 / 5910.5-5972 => 1.00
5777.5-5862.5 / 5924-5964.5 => 1.01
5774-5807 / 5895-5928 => 0.96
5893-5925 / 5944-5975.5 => 1.09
